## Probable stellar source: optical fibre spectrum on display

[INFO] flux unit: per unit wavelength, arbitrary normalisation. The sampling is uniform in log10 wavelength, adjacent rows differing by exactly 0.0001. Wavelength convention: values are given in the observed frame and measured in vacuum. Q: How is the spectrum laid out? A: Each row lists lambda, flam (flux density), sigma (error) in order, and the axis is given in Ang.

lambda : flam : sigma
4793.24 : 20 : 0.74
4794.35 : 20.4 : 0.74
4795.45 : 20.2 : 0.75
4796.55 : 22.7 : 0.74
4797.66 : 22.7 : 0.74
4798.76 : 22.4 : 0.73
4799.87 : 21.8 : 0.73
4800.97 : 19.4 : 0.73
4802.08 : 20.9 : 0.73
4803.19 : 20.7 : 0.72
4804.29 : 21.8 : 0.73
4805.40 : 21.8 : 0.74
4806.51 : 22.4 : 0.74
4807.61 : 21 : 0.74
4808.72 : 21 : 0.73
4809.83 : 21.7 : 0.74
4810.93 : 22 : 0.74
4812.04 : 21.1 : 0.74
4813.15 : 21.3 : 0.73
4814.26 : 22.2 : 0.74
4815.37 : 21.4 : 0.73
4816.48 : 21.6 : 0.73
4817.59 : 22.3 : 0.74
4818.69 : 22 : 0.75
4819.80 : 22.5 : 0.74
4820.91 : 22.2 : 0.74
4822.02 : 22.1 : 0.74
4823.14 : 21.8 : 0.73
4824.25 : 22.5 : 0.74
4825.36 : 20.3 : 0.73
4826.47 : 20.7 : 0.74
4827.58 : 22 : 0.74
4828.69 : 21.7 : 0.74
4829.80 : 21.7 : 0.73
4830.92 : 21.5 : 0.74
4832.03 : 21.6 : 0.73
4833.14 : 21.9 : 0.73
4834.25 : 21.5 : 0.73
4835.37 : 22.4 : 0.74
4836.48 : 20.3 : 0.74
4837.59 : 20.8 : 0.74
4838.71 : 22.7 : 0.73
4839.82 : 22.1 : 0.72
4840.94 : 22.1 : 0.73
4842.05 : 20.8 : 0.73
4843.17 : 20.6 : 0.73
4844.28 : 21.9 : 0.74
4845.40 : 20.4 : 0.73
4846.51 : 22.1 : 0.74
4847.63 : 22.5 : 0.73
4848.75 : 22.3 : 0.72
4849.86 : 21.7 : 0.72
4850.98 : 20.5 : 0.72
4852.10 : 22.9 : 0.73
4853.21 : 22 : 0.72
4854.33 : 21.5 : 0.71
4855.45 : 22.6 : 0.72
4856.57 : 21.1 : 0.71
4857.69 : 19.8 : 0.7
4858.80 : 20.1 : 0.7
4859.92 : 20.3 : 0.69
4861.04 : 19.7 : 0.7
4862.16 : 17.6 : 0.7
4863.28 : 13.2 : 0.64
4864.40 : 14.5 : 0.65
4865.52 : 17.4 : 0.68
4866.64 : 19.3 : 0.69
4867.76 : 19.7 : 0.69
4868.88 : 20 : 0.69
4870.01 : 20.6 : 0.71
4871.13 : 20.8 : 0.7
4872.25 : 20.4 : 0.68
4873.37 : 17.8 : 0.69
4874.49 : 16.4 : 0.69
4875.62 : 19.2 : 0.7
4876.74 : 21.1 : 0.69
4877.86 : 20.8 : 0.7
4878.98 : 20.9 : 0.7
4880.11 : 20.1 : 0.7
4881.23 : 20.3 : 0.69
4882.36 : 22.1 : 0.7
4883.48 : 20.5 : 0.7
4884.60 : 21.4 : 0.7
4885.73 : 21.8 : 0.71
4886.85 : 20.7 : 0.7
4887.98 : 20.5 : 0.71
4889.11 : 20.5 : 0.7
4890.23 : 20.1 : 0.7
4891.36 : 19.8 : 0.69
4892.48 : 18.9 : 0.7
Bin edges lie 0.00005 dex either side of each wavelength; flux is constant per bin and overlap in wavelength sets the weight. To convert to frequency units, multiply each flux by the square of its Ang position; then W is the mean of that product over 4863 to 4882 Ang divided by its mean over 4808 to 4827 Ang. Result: 0.9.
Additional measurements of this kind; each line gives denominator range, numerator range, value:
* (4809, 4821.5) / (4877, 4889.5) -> 0.98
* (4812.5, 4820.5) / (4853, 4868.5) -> 0.89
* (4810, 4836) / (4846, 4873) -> 0.94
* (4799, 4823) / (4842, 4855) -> 1.02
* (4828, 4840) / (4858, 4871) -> 0.87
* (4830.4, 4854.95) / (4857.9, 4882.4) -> 0.89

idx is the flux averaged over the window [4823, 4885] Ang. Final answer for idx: 20.6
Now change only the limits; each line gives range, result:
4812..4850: 21.7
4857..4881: 19.1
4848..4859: 21.5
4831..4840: 21.7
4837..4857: 21.7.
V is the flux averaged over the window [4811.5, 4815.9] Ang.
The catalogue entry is 21.5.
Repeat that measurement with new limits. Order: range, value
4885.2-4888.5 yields 21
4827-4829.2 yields 21.9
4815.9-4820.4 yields 22.1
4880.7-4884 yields 21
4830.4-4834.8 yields 21.7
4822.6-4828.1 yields 21.5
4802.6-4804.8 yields 21.3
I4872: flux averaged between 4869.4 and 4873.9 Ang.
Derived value 19.9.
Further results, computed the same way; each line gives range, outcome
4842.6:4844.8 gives 21.2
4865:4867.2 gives 18.4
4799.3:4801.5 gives 20.6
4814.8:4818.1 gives 21.7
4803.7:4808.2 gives 21.7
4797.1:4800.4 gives 22.3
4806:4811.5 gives 21.6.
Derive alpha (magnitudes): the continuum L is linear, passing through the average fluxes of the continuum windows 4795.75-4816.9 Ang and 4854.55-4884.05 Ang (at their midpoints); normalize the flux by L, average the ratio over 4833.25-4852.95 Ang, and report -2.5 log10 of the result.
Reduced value -0.07 mag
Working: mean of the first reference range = 21.6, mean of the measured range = 21.6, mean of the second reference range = 19.5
